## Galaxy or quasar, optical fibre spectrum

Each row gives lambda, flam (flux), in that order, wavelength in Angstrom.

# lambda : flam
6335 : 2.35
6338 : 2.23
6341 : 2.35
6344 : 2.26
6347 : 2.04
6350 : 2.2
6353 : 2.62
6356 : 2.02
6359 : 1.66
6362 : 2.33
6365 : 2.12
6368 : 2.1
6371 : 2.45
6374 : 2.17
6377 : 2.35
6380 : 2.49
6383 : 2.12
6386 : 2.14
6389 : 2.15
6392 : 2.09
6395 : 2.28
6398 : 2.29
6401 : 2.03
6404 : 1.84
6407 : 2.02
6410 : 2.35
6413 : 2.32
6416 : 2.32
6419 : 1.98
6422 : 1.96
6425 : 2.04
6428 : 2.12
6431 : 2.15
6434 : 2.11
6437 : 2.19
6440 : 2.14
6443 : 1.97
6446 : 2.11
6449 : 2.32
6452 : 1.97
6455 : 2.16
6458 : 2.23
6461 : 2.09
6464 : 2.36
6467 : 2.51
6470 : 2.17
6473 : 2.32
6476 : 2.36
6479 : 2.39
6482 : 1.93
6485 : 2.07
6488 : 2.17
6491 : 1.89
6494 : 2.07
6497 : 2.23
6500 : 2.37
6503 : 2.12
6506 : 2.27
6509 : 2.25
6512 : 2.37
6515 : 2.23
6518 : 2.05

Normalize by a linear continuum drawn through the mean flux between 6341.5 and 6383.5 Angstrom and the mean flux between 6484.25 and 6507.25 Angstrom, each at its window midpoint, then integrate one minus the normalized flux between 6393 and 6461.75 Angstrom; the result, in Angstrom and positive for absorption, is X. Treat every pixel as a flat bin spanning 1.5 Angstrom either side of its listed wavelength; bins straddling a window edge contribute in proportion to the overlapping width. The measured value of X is 1.7 Angstrom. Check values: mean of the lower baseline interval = 2.21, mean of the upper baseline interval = 2.15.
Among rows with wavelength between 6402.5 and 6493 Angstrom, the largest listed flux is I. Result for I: 2.51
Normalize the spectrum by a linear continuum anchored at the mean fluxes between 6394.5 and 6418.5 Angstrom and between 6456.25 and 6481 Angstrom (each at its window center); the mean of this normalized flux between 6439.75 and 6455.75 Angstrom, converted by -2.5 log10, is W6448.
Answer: 0.07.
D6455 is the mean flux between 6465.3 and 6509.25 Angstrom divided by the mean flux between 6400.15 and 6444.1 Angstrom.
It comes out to 1.05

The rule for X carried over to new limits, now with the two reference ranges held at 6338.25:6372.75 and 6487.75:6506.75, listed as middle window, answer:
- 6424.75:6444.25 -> 0.58 Angstrom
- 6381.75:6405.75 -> 0.76 Angstrom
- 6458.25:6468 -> -0.60 Angstrom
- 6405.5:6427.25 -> 0.38 Angstrom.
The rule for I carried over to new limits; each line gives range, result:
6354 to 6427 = 2.49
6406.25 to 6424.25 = 2.35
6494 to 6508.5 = 2.37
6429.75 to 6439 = 2.19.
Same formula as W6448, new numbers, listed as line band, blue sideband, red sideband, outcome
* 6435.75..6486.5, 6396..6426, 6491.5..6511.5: -0.01 mag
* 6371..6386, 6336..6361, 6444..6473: -0.05 mag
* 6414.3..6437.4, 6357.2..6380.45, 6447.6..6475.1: 0.06 mag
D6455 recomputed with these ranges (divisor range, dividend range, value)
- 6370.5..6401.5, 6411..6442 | 0.96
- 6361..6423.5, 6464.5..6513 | 1.02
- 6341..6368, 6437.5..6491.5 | 1.01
